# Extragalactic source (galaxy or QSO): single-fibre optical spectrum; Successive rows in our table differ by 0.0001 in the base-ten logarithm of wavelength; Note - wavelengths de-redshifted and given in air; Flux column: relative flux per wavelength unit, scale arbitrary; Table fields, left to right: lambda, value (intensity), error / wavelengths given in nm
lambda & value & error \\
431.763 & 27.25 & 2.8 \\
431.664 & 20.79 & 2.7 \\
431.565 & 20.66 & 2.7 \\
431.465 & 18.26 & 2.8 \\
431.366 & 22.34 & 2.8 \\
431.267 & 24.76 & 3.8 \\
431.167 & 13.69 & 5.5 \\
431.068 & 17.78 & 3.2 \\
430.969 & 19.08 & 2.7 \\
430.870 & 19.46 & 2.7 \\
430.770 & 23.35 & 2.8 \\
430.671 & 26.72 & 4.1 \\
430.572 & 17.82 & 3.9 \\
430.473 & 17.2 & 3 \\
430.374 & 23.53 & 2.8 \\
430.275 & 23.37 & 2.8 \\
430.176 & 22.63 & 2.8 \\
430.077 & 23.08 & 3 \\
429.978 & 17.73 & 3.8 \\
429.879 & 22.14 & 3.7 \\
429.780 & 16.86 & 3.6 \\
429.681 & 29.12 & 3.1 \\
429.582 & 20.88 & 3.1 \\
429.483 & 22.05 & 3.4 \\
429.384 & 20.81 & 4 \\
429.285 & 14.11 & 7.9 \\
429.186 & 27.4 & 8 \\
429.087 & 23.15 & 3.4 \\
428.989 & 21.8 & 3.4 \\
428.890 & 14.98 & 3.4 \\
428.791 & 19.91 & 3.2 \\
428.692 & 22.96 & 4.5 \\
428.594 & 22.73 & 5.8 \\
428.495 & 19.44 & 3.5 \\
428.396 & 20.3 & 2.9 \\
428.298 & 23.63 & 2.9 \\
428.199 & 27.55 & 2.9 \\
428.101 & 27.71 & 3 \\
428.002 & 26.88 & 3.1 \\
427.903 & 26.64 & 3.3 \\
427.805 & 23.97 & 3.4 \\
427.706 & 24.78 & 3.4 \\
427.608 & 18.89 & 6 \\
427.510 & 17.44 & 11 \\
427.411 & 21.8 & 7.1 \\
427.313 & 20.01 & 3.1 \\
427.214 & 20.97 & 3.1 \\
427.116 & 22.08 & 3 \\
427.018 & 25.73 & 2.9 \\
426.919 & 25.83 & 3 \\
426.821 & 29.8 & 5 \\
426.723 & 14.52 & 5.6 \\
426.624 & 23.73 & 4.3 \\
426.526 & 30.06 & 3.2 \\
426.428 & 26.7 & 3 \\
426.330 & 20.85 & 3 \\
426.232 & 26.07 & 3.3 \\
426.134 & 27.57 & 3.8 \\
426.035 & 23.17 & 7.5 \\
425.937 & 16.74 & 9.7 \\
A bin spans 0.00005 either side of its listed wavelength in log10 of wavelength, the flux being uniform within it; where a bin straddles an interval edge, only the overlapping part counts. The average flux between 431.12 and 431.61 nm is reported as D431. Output 19.9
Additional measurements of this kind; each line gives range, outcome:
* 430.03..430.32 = 23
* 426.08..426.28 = 26.6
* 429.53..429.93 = 22.2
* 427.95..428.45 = 25.1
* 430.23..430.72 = 21.7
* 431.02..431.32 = 18.8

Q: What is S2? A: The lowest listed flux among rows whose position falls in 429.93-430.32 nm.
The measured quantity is 17.73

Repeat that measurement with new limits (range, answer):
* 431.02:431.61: 13.69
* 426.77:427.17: 22.08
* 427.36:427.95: 17.44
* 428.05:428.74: 19.44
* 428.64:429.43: 14.11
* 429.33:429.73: 20.81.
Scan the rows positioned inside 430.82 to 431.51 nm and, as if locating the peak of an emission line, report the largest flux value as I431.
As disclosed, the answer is 24.76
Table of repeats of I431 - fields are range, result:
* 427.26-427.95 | 26.64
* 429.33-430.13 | 29.12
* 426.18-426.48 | 26.7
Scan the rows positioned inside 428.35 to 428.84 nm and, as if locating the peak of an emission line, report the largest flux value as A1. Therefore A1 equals 22.96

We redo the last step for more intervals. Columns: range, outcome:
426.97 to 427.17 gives 25.73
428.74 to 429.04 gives 21.8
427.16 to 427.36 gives 20.97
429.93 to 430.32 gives 23.37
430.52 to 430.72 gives 26.72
